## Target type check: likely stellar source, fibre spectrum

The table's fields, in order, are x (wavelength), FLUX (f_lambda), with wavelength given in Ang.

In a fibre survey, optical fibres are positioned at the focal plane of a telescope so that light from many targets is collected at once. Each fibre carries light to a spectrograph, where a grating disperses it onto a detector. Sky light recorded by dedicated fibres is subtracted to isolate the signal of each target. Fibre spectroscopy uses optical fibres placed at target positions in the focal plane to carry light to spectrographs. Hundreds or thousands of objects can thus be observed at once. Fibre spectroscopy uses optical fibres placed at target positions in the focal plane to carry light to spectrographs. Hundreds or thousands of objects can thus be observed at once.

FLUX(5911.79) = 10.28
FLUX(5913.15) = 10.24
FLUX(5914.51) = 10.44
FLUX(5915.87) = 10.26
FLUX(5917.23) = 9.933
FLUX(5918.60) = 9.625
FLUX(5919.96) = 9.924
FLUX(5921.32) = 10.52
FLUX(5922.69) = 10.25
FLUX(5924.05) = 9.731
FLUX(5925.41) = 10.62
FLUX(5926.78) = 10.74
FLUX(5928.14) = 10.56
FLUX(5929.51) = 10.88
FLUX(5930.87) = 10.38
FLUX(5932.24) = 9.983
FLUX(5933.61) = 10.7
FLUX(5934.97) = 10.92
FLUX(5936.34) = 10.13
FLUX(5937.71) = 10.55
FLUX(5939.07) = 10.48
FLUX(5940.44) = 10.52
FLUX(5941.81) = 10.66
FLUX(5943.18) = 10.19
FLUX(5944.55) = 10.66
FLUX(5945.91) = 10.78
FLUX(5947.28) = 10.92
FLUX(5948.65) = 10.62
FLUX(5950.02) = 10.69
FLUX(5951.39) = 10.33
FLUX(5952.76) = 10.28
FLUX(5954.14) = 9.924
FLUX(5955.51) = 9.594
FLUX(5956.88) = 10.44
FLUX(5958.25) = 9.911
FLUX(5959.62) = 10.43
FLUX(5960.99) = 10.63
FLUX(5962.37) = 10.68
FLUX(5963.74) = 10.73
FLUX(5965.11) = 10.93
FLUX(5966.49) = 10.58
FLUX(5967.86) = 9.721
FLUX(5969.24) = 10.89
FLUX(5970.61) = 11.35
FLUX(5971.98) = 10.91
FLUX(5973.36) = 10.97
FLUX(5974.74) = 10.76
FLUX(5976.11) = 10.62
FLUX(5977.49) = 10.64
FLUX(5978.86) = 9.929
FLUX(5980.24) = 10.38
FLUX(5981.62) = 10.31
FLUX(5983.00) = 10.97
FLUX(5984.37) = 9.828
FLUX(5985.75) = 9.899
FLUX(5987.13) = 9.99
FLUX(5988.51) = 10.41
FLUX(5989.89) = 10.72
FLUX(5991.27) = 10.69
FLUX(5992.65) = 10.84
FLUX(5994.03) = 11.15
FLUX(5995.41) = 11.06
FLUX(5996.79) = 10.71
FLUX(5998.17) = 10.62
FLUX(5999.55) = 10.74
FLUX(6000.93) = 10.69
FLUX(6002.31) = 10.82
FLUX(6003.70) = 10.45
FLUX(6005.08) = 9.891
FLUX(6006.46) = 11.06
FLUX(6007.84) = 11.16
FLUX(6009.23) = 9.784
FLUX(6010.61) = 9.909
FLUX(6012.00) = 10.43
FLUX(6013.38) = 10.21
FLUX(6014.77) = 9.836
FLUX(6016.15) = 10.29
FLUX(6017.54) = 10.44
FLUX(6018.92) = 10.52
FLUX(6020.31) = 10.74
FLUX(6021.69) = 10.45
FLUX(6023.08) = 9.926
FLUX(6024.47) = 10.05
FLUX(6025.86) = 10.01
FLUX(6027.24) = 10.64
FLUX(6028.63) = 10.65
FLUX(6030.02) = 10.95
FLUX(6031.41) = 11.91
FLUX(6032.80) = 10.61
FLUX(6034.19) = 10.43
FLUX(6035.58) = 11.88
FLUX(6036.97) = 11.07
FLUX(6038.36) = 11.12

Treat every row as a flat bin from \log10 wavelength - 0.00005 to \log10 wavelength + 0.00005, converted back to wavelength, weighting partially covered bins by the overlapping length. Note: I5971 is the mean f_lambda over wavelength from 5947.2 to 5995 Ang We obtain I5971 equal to 10.5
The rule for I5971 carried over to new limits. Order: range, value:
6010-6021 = 10.3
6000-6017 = 10.4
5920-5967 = 10.5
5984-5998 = 10.5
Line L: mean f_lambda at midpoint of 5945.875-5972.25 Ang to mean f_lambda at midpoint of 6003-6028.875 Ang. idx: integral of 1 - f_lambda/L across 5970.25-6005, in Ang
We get -0.6 Ang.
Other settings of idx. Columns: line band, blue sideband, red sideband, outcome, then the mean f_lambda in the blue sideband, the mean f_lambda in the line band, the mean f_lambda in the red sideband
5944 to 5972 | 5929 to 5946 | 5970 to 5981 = 0.25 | 10.5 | 10.5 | 10.7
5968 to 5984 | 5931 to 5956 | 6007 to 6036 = -0.28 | 10.4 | 10.7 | 10.5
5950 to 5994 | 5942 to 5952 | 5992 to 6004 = 0.93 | 10.6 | 10.5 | 10.8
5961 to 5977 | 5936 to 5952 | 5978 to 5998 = -0.32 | 10.6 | 10.7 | 10.5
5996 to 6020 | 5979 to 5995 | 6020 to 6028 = -0.21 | 10.5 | 10.5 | 10.3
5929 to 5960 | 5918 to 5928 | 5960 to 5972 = 0.10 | 10.2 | 10.4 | 10.7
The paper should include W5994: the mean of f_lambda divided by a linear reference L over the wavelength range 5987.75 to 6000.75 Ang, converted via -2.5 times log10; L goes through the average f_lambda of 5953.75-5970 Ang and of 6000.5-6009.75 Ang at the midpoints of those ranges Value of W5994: -0.03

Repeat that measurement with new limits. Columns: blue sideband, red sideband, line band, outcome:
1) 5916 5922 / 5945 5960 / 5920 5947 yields -0.03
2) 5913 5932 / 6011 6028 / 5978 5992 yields 0.00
